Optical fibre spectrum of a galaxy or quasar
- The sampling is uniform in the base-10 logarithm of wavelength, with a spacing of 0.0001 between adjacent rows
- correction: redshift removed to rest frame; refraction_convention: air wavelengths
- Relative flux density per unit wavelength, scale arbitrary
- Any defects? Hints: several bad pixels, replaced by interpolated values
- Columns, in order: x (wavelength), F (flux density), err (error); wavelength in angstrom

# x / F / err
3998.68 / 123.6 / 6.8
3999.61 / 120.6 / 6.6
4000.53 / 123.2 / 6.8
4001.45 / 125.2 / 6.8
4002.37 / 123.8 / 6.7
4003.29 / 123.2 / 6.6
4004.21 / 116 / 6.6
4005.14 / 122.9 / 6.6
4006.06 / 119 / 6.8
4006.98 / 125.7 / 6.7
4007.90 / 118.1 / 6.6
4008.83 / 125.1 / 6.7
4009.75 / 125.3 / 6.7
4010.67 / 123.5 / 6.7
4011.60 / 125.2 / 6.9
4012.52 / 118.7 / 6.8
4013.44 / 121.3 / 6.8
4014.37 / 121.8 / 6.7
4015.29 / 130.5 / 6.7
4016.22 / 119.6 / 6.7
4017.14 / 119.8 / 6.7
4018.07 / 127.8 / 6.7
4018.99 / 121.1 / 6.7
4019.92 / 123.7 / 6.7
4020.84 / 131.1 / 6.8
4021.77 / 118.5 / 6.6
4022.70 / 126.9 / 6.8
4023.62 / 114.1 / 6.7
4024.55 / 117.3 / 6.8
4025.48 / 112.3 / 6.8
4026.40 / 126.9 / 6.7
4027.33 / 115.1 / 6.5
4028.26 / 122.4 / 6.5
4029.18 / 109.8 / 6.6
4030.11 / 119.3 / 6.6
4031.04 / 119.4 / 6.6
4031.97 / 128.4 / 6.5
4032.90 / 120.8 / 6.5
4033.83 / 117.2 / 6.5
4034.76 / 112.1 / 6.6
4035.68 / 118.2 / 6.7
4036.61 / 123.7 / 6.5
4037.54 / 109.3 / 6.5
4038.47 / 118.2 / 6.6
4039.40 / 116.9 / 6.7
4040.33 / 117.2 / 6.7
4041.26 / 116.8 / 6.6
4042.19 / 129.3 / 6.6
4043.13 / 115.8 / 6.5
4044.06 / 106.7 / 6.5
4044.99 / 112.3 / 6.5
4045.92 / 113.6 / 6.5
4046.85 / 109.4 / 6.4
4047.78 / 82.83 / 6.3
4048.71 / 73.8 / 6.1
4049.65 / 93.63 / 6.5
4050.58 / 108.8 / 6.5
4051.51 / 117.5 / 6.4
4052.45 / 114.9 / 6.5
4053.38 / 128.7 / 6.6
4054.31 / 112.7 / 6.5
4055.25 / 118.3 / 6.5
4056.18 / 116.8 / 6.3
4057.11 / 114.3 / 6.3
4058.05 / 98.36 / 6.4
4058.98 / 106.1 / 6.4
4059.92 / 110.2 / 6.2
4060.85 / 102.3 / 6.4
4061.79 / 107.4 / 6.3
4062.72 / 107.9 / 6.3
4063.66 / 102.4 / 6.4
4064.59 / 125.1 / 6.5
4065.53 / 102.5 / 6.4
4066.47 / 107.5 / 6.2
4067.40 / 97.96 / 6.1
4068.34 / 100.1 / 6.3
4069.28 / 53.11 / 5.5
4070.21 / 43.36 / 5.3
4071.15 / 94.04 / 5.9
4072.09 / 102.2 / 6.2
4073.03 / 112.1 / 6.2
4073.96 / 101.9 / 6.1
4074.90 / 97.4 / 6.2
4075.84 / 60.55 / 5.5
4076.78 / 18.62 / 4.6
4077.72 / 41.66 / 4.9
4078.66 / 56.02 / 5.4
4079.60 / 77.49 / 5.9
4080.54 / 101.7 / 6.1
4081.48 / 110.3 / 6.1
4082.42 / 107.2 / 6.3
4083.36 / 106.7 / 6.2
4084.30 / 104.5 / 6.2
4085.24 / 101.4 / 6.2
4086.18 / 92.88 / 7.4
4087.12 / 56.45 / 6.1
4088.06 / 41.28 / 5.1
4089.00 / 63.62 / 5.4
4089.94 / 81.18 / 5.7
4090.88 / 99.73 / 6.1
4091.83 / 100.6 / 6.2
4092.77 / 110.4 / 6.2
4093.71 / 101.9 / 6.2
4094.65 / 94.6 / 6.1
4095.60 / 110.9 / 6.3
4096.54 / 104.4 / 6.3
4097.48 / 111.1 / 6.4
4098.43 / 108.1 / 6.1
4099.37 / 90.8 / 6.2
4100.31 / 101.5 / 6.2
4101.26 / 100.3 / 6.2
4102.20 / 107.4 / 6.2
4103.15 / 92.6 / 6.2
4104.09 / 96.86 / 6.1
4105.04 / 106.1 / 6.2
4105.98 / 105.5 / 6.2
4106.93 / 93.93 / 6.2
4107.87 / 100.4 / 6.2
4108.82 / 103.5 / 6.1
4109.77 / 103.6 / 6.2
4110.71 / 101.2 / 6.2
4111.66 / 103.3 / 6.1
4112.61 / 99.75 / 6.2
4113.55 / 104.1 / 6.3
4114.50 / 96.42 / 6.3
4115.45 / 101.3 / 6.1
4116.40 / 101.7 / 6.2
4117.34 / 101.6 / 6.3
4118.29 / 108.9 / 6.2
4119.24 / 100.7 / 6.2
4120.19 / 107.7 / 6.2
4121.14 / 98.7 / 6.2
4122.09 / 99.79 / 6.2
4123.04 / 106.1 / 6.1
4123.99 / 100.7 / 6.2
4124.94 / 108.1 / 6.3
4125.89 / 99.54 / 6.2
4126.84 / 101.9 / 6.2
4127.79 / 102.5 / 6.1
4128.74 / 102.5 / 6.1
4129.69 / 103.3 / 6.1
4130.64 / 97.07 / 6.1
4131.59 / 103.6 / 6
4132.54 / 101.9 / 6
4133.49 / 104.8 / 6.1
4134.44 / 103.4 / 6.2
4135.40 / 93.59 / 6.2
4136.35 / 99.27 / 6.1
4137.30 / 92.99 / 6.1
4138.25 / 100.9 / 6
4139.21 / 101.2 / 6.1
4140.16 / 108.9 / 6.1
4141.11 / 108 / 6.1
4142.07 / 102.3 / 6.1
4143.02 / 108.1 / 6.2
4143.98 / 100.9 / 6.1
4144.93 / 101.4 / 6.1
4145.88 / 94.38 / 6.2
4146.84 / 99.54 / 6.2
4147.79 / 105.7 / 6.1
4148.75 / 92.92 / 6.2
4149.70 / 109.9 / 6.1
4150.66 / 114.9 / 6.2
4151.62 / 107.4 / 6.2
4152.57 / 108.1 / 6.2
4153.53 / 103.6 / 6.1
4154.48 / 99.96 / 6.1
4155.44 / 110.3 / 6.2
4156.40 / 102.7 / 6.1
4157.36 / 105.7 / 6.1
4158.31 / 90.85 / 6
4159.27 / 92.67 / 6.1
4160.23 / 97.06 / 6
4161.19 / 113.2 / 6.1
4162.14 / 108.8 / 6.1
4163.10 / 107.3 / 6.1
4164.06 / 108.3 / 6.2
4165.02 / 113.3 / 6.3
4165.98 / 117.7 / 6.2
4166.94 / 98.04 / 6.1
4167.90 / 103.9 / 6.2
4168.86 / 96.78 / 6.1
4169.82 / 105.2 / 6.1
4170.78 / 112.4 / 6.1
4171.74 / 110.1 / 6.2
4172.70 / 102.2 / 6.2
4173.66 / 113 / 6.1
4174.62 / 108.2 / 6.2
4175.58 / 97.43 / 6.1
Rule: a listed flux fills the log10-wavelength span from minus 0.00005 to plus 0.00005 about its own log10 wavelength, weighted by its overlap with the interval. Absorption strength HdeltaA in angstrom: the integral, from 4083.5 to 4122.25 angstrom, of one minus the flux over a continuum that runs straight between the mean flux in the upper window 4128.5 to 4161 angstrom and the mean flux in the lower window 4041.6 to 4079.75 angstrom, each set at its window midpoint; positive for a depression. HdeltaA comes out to 0.8 angstrom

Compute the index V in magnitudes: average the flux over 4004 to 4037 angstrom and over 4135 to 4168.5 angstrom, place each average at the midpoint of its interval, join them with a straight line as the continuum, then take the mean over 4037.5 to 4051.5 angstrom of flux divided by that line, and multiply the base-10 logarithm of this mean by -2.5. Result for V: 0.09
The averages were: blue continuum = 121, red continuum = 104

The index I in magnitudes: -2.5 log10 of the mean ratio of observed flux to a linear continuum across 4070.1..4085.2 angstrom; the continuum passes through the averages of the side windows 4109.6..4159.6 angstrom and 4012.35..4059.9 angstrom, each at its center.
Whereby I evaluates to 0.28 mag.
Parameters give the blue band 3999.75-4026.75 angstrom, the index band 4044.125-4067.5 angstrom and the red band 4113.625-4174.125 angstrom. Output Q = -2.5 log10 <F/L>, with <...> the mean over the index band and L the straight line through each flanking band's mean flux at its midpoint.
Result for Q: 0.08 mag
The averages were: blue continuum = 122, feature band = 108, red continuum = 103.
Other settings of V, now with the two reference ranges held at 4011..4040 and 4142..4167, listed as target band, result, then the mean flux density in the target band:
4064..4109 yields 0.22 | 91.6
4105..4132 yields 0.07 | 102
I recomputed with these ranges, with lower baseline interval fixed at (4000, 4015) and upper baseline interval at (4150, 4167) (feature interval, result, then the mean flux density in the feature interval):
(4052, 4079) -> 0.22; 95.1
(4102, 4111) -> 0.11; 101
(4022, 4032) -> 0.01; 119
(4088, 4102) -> 0.17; 96.5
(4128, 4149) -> 0.07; 101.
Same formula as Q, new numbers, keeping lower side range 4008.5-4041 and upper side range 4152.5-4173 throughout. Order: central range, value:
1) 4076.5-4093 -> 0.353 mag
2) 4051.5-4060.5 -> 0.033 mag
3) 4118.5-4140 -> 0.073 mag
